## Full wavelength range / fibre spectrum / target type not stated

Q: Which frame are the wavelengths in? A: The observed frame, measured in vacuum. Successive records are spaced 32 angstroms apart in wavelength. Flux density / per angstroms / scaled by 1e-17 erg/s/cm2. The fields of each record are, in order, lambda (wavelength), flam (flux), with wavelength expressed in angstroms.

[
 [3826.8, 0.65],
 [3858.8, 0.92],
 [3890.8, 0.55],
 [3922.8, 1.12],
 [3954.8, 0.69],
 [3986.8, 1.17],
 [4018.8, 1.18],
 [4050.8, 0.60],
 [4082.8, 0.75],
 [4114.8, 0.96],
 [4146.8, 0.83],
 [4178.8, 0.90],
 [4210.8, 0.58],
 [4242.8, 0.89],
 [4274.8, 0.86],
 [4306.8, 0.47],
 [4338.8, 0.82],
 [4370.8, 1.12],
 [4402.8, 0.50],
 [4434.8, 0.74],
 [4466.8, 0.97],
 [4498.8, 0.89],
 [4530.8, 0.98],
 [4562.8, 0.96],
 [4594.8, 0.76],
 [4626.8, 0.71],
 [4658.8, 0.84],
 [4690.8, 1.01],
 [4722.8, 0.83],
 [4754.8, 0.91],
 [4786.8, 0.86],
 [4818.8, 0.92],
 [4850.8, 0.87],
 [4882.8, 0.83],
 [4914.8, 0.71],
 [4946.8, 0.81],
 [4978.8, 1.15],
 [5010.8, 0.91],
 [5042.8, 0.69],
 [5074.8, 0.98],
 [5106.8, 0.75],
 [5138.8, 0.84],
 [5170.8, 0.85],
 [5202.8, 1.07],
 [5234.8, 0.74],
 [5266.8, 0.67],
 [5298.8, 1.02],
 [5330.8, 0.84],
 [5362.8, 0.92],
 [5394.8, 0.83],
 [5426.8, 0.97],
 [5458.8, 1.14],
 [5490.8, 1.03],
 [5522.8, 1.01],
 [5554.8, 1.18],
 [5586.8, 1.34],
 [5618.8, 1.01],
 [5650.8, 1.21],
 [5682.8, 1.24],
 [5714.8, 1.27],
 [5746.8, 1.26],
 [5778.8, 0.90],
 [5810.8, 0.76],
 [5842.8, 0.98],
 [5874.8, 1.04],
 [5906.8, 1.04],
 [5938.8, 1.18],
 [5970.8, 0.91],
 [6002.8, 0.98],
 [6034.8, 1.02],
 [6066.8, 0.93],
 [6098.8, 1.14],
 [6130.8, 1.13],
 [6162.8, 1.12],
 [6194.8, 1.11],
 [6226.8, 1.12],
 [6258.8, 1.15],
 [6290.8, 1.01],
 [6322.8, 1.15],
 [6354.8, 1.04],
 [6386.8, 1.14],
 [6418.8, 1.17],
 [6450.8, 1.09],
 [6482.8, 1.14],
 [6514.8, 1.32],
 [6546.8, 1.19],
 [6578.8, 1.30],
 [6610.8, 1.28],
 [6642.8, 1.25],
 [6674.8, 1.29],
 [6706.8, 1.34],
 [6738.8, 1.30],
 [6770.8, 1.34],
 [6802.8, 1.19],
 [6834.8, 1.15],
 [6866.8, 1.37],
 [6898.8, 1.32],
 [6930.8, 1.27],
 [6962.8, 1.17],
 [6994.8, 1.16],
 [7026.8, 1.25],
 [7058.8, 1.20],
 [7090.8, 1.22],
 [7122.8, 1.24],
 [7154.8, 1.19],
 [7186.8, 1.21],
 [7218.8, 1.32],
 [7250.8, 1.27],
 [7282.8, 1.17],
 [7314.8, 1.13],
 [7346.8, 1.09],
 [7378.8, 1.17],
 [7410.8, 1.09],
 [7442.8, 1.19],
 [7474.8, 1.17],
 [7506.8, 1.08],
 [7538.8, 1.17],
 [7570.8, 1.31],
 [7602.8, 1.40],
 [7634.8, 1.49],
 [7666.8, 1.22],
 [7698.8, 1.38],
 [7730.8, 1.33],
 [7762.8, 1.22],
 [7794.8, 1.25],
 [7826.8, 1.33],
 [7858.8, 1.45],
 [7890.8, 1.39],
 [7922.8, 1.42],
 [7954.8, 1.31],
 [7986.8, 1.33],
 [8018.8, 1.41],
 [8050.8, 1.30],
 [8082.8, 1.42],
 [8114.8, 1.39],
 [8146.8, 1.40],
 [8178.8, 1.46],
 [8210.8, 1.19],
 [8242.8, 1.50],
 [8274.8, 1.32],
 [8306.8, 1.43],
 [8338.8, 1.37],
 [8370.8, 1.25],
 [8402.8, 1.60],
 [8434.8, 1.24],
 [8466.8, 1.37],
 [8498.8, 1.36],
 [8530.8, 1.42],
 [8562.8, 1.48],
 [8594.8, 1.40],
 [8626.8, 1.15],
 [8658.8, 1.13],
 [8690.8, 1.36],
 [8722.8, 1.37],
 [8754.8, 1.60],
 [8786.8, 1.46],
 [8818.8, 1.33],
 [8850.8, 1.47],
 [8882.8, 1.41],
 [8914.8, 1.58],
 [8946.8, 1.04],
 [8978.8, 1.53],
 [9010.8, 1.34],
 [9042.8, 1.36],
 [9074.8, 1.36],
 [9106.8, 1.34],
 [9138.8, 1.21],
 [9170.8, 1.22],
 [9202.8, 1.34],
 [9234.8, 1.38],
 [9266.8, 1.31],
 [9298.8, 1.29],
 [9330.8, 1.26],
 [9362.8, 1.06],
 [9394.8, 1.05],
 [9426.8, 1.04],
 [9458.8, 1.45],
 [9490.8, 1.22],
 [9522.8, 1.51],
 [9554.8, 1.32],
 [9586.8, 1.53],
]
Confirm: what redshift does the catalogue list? 0.47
